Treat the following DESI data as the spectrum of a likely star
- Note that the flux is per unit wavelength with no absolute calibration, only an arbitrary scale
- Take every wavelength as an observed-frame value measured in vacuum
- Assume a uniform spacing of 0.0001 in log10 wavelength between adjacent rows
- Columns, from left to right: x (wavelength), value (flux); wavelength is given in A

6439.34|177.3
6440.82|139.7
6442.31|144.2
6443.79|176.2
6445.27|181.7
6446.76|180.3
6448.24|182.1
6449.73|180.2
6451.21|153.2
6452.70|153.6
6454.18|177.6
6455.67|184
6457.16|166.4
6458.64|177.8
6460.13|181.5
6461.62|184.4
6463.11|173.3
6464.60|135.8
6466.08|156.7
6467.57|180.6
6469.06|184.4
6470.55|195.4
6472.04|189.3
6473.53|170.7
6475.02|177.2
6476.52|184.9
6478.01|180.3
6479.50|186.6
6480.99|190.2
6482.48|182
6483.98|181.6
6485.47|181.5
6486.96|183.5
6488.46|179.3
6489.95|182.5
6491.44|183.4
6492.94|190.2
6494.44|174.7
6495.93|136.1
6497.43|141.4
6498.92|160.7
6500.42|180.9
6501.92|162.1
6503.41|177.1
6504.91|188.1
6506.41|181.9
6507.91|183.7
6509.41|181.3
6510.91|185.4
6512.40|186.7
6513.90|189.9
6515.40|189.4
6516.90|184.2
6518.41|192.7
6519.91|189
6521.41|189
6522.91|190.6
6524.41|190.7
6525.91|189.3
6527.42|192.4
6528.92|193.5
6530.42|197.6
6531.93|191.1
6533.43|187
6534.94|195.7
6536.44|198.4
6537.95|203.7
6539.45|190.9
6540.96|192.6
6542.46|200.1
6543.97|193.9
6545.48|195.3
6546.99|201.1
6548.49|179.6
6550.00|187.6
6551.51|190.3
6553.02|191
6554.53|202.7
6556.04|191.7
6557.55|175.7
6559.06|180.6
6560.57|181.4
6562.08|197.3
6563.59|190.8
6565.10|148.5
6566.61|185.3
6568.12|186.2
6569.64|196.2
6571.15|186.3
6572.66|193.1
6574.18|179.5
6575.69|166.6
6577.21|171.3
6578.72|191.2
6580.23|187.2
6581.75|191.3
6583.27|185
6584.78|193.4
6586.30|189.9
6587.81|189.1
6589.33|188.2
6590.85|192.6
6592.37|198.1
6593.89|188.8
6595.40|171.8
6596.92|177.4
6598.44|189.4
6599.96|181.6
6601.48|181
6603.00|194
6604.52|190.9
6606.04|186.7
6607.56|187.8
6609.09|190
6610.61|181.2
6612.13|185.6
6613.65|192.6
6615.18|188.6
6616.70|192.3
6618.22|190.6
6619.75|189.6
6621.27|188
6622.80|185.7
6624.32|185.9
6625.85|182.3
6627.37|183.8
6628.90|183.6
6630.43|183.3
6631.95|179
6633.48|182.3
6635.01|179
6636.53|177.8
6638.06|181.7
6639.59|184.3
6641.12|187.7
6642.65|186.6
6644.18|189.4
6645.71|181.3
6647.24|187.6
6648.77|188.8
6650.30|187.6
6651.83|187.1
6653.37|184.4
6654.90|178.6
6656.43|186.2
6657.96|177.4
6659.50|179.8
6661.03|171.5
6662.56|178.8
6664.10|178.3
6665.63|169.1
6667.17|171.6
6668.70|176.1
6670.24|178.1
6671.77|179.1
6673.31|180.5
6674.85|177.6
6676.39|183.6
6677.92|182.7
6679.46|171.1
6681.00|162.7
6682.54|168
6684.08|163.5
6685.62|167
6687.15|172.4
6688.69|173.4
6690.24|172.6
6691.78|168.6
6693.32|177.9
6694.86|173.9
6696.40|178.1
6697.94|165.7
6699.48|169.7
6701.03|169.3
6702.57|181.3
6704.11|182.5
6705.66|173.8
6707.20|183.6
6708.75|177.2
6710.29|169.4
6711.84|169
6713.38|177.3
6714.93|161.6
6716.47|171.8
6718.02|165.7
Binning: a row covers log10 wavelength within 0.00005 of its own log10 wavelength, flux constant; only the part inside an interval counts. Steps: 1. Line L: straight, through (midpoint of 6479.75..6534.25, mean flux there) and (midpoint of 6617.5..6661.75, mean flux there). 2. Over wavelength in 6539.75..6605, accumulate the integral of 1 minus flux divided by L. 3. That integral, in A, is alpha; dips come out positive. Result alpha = -1.4 A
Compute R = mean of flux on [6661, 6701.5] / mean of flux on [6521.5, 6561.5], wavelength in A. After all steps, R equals 0.90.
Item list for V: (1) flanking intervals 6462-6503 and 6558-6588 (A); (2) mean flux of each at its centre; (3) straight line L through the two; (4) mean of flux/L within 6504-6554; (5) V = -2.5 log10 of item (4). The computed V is -0.063 mag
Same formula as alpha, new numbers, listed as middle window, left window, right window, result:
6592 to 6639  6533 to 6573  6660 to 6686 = -1.0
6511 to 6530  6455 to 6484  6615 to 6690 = -1.2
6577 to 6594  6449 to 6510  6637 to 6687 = -1.1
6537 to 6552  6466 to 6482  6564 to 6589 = -0.8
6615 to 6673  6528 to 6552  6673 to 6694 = -1.3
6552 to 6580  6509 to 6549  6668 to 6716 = 0.5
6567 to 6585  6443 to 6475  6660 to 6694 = -1.2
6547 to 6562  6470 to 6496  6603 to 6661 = -0.4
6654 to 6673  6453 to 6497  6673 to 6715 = -0.4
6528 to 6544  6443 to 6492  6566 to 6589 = -1.1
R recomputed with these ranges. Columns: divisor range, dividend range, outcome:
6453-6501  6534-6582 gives 1.07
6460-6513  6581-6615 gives 1.06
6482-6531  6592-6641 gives 1.02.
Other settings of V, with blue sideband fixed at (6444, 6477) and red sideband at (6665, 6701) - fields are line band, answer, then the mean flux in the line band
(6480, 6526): -0.036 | 181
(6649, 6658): -0.067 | 184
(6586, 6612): -0.079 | 187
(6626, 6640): -0.050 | 182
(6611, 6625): -0.090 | 189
